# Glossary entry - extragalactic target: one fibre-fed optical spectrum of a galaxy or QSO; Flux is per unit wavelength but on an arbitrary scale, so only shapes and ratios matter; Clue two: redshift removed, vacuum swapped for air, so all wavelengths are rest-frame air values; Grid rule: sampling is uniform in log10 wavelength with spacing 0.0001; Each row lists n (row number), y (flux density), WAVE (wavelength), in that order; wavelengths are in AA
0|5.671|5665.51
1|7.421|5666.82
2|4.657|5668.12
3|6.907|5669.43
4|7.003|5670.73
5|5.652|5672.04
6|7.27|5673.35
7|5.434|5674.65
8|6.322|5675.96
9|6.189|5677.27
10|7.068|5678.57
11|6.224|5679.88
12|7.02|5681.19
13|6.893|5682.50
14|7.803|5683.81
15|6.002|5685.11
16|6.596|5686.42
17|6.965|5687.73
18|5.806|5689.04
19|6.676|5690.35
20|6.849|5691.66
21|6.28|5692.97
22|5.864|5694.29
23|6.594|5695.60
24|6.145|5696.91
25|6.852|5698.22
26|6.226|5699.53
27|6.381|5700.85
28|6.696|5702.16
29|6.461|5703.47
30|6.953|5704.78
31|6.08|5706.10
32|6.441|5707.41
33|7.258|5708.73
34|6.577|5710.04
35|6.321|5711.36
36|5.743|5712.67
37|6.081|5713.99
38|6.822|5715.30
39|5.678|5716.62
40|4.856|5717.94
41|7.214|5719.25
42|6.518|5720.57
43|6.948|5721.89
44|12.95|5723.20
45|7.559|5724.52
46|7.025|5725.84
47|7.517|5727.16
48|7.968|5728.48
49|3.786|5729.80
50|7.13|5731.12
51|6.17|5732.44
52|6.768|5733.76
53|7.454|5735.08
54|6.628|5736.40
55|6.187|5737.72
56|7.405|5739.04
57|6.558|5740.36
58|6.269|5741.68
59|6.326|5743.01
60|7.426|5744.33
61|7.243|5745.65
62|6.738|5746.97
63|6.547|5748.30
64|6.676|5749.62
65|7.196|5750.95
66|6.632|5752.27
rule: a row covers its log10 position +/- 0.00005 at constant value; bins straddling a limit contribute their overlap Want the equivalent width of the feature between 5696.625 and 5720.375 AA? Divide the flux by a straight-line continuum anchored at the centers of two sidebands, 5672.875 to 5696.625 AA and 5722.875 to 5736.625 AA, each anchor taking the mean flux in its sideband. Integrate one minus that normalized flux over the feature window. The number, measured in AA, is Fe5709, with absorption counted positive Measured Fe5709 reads 1.8 AA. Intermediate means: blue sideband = 6.54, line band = 6.38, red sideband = 7.24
